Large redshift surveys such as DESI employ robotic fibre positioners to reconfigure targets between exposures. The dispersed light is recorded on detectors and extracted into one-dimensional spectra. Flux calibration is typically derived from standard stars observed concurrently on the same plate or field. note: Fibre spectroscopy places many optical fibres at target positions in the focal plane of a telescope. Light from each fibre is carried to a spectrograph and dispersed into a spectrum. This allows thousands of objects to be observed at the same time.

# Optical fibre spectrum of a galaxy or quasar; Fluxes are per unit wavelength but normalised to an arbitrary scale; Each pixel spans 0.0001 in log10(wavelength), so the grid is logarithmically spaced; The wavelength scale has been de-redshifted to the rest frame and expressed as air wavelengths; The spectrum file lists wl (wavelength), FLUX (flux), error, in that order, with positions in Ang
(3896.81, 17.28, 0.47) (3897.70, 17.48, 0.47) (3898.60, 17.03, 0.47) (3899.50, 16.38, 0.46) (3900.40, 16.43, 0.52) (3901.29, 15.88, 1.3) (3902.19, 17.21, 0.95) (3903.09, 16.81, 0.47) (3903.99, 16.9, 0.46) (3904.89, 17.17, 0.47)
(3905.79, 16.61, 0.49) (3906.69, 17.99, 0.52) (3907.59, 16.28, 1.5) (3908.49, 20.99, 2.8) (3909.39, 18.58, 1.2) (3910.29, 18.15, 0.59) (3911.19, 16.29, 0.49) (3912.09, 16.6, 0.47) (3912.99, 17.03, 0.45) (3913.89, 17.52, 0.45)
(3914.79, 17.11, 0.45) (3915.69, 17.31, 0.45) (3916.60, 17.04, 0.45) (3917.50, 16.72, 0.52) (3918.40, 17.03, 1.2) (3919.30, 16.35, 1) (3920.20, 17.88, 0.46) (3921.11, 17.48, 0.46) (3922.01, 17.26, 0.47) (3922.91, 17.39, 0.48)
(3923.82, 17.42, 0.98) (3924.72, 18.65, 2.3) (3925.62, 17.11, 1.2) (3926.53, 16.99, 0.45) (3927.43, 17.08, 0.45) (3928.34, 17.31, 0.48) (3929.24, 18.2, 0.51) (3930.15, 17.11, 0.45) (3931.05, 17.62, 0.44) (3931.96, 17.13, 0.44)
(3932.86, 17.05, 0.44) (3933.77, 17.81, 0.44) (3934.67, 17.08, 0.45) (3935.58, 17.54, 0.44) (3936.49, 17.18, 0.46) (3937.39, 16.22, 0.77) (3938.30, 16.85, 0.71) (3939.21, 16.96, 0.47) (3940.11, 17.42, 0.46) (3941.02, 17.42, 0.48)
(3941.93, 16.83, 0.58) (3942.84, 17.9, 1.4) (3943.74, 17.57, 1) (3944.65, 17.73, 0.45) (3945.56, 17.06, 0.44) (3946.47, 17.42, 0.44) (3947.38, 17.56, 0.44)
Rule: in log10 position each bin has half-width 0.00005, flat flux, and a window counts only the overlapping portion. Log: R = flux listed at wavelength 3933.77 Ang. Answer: 17.81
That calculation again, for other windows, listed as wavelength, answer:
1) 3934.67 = 17.08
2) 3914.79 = 17.11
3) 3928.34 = 17.31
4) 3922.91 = 17.39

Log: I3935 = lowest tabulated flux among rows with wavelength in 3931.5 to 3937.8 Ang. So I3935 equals 16.22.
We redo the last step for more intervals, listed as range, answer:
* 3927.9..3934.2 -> 17.05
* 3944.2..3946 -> 17.06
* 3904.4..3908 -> 16.28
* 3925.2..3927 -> 16.99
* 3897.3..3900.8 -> 16.38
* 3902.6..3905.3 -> 16.81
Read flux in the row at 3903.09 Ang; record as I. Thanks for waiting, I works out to 16.81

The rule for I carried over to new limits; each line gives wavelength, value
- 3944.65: 17.73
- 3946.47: 17.42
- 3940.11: 17.42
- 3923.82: 17.42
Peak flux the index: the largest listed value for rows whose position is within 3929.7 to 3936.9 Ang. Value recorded 17.81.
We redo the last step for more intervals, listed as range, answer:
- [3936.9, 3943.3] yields 17.9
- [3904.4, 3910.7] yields 20.99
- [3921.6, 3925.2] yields 18.65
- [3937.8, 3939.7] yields 16.96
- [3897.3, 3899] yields 17.48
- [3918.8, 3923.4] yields 17.88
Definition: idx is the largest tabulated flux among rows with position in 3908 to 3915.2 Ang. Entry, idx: 20.99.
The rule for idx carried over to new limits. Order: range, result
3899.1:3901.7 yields 16.43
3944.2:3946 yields 17.73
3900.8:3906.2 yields 17.21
